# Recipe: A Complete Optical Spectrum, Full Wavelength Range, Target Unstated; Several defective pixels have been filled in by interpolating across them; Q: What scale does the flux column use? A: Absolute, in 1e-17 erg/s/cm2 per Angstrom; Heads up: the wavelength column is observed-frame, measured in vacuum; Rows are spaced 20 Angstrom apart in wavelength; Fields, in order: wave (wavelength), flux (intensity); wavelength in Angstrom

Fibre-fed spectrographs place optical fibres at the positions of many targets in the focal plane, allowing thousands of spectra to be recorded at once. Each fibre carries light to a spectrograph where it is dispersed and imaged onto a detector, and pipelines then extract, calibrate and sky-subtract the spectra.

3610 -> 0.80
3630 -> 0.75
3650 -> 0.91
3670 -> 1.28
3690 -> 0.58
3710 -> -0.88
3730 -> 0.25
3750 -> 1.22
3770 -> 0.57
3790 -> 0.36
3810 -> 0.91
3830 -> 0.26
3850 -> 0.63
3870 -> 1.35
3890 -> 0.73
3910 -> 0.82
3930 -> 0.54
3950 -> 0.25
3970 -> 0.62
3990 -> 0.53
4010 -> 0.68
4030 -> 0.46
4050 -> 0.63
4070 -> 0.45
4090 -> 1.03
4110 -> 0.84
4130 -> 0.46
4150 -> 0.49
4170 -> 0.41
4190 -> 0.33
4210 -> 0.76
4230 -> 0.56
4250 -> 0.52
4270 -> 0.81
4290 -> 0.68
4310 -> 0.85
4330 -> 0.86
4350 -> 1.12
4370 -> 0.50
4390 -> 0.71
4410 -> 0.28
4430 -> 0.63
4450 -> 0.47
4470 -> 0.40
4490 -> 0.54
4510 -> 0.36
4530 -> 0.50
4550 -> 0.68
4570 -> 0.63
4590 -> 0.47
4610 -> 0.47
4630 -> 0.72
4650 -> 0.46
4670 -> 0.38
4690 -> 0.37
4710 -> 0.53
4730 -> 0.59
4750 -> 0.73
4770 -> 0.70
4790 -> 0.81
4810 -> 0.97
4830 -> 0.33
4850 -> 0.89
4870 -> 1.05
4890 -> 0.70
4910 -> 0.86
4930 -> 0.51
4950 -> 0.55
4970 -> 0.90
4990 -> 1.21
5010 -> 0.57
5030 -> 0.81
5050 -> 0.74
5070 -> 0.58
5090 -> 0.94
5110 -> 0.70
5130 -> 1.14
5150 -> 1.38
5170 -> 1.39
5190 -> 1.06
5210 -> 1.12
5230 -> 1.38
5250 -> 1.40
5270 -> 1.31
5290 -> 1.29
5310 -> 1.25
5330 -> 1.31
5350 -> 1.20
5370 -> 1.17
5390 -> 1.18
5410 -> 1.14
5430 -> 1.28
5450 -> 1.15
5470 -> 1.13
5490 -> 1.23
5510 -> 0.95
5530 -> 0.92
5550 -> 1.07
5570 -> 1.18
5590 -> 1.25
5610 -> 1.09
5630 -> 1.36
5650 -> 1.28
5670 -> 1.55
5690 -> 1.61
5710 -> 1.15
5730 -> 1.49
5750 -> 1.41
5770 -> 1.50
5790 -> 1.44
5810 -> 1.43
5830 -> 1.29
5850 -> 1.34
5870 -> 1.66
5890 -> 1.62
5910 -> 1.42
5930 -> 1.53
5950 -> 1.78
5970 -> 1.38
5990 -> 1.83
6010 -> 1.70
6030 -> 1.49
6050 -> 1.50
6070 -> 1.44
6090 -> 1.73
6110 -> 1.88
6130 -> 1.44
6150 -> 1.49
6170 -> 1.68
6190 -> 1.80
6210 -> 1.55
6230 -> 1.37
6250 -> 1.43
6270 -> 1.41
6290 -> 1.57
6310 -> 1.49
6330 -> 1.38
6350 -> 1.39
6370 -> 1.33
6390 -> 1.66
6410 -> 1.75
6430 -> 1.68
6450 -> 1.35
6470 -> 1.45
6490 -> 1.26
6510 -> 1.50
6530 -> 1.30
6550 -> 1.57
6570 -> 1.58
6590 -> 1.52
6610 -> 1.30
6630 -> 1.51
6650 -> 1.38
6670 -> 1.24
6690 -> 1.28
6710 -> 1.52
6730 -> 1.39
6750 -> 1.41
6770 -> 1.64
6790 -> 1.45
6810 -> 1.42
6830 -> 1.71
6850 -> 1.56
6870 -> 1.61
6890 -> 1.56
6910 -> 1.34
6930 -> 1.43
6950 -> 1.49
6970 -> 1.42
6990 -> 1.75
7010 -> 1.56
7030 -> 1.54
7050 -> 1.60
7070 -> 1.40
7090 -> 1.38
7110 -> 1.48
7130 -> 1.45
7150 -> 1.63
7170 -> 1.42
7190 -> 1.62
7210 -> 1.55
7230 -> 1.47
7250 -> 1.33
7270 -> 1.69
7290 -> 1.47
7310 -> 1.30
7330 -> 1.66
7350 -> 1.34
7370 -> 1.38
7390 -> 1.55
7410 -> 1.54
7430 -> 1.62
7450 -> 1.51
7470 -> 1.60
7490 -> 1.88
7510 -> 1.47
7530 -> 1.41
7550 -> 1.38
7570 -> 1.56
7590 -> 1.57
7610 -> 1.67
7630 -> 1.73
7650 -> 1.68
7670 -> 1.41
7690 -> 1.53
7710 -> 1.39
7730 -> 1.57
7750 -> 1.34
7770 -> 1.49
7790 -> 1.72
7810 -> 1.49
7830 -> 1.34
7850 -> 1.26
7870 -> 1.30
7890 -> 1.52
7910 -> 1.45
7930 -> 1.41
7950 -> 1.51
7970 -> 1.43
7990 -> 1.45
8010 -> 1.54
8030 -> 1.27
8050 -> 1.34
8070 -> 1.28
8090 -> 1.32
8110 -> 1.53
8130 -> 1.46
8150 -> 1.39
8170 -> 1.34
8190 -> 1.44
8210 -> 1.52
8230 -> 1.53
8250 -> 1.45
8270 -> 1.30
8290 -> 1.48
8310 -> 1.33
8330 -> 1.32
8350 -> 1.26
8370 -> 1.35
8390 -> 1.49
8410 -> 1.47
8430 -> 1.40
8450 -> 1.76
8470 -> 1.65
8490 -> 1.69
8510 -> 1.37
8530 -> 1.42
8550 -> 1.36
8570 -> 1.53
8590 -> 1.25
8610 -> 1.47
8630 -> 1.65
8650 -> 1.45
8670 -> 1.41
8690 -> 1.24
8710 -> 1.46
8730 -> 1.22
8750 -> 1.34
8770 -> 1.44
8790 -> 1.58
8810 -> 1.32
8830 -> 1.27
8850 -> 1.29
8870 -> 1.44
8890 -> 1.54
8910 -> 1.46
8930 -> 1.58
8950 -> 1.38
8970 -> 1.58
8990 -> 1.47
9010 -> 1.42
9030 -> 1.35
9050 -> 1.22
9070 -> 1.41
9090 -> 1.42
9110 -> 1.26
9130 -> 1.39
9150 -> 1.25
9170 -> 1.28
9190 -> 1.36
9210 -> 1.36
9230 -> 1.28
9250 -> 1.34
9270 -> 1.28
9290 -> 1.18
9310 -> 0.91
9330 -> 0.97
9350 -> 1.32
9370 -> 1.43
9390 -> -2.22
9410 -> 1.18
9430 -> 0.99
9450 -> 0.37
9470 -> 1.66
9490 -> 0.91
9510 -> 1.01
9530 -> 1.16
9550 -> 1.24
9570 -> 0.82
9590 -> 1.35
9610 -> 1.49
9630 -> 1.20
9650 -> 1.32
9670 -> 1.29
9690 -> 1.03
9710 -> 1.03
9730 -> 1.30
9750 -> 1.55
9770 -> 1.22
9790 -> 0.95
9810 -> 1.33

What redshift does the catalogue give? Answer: 0.289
